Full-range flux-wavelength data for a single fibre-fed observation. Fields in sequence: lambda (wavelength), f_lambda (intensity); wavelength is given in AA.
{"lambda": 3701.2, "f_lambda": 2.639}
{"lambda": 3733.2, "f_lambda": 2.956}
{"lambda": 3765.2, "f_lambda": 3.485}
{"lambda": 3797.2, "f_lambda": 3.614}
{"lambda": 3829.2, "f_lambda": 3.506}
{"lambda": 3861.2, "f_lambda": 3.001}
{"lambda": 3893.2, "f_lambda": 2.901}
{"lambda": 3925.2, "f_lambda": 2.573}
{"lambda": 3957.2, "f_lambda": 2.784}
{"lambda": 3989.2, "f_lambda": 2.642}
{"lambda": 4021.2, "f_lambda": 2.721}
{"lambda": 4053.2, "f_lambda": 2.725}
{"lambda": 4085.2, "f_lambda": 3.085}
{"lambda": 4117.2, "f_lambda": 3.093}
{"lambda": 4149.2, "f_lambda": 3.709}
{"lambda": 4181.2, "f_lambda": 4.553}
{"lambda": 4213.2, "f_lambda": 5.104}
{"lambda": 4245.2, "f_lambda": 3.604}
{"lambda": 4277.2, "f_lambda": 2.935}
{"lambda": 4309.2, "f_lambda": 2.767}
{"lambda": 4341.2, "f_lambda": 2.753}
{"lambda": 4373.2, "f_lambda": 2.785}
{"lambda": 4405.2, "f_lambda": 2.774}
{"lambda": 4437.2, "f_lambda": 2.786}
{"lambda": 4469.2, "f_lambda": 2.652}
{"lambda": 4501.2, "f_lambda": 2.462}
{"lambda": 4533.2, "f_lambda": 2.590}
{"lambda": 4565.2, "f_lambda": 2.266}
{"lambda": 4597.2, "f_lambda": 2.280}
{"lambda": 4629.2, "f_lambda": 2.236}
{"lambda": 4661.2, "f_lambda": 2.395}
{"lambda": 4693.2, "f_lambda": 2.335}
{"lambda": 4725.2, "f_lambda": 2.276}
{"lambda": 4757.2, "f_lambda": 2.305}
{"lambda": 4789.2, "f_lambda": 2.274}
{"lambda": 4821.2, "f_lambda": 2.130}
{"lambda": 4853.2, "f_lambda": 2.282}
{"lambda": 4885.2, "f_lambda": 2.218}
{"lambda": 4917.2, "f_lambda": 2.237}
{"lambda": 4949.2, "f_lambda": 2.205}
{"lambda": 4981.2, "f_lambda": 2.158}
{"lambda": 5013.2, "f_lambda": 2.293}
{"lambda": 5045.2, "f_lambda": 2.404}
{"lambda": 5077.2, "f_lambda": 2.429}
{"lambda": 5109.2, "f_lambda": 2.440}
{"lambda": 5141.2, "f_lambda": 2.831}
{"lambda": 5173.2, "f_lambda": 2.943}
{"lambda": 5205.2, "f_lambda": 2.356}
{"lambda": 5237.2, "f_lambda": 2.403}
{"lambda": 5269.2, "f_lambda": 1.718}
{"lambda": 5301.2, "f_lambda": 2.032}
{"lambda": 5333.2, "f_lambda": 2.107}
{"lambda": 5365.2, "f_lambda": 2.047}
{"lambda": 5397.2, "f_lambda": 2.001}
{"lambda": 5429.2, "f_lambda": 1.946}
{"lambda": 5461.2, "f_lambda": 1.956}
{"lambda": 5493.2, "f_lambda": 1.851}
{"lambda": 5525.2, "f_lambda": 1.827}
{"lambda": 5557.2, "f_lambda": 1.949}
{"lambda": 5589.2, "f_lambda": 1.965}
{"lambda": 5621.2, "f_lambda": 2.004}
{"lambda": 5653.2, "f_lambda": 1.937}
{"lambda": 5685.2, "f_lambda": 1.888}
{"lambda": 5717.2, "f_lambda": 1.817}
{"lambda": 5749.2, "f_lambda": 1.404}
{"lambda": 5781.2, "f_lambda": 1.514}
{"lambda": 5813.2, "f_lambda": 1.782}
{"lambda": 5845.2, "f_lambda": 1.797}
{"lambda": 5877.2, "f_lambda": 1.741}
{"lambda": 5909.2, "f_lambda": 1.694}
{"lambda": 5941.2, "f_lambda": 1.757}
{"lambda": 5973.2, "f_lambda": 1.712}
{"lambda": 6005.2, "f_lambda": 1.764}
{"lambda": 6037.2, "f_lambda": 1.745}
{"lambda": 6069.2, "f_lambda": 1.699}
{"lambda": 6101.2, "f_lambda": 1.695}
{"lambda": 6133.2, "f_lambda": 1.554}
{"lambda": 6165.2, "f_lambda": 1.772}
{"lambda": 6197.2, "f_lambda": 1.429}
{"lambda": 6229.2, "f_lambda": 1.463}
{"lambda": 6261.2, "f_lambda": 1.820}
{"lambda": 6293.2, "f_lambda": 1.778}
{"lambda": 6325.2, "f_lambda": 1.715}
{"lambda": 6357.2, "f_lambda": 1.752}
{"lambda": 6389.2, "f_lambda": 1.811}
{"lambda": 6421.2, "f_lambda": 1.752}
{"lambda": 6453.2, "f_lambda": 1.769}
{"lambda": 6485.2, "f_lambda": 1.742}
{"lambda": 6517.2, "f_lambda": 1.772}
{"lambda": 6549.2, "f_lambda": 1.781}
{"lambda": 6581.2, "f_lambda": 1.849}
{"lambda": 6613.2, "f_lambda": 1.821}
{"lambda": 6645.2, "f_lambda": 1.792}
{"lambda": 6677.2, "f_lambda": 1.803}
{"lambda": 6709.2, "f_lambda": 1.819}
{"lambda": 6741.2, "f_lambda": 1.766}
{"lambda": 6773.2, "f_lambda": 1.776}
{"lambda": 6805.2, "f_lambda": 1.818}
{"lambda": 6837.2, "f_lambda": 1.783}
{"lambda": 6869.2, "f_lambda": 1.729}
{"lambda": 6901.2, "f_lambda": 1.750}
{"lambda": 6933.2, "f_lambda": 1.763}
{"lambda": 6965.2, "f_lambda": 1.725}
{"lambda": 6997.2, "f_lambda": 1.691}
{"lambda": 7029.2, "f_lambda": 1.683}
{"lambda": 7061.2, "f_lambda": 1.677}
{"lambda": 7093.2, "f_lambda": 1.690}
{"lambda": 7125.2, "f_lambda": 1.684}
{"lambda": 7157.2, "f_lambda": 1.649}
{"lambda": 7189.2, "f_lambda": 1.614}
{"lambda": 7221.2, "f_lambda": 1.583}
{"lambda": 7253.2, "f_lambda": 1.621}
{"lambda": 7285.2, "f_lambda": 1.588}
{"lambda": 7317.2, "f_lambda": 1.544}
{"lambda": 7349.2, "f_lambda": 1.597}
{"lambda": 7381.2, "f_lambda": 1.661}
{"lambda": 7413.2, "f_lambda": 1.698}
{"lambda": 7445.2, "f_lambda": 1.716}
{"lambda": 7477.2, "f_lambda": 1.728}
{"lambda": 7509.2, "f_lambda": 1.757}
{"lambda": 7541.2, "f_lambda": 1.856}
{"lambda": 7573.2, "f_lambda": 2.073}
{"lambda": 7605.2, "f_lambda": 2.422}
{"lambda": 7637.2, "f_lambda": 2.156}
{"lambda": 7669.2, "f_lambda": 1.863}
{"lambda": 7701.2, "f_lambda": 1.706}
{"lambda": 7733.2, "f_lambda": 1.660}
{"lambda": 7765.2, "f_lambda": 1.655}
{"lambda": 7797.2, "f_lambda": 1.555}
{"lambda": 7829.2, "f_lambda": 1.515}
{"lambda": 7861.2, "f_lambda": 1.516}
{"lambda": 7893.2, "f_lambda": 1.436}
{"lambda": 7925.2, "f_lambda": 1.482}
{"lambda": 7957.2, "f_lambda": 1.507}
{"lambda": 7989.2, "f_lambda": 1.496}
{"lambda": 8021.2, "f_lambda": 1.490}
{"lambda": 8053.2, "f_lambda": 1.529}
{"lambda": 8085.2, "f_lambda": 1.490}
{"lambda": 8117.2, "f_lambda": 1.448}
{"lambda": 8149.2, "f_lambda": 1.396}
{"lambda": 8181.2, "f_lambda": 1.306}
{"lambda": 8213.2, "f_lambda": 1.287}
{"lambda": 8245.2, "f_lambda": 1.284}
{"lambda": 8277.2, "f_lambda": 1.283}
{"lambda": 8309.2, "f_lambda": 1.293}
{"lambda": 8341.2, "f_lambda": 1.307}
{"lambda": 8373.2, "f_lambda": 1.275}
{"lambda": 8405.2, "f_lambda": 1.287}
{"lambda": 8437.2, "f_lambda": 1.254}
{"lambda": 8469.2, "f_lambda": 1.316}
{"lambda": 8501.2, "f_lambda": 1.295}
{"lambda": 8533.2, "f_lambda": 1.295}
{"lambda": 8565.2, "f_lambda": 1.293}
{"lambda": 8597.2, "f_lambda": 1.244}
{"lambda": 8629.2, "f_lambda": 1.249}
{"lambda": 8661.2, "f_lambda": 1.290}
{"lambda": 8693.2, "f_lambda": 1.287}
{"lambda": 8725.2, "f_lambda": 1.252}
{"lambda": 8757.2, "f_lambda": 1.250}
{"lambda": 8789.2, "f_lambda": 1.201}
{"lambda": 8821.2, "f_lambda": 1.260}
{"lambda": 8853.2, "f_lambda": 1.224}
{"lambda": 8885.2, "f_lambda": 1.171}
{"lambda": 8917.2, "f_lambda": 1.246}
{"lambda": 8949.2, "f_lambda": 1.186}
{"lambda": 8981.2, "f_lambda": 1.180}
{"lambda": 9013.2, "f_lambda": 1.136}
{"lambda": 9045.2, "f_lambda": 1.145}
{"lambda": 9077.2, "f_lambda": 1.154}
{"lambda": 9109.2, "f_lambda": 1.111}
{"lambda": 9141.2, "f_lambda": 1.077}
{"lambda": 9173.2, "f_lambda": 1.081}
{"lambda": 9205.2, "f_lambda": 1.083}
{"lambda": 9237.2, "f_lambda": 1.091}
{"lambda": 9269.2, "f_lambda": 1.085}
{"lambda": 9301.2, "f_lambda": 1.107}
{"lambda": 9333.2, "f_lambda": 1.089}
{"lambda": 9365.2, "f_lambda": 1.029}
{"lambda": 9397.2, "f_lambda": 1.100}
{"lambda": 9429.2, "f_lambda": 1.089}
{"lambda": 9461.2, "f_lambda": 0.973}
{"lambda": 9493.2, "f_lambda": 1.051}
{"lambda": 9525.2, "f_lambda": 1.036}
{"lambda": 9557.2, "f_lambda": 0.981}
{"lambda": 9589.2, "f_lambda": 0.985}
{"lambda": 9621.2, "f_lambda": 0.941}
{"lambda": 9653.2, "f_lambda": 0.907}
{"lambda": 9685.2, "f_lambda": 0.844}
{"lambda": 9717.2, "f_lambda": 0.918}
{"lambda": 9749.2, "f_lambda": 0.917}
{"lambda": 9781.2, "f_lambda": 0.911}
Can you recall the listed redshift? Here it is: 1.72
